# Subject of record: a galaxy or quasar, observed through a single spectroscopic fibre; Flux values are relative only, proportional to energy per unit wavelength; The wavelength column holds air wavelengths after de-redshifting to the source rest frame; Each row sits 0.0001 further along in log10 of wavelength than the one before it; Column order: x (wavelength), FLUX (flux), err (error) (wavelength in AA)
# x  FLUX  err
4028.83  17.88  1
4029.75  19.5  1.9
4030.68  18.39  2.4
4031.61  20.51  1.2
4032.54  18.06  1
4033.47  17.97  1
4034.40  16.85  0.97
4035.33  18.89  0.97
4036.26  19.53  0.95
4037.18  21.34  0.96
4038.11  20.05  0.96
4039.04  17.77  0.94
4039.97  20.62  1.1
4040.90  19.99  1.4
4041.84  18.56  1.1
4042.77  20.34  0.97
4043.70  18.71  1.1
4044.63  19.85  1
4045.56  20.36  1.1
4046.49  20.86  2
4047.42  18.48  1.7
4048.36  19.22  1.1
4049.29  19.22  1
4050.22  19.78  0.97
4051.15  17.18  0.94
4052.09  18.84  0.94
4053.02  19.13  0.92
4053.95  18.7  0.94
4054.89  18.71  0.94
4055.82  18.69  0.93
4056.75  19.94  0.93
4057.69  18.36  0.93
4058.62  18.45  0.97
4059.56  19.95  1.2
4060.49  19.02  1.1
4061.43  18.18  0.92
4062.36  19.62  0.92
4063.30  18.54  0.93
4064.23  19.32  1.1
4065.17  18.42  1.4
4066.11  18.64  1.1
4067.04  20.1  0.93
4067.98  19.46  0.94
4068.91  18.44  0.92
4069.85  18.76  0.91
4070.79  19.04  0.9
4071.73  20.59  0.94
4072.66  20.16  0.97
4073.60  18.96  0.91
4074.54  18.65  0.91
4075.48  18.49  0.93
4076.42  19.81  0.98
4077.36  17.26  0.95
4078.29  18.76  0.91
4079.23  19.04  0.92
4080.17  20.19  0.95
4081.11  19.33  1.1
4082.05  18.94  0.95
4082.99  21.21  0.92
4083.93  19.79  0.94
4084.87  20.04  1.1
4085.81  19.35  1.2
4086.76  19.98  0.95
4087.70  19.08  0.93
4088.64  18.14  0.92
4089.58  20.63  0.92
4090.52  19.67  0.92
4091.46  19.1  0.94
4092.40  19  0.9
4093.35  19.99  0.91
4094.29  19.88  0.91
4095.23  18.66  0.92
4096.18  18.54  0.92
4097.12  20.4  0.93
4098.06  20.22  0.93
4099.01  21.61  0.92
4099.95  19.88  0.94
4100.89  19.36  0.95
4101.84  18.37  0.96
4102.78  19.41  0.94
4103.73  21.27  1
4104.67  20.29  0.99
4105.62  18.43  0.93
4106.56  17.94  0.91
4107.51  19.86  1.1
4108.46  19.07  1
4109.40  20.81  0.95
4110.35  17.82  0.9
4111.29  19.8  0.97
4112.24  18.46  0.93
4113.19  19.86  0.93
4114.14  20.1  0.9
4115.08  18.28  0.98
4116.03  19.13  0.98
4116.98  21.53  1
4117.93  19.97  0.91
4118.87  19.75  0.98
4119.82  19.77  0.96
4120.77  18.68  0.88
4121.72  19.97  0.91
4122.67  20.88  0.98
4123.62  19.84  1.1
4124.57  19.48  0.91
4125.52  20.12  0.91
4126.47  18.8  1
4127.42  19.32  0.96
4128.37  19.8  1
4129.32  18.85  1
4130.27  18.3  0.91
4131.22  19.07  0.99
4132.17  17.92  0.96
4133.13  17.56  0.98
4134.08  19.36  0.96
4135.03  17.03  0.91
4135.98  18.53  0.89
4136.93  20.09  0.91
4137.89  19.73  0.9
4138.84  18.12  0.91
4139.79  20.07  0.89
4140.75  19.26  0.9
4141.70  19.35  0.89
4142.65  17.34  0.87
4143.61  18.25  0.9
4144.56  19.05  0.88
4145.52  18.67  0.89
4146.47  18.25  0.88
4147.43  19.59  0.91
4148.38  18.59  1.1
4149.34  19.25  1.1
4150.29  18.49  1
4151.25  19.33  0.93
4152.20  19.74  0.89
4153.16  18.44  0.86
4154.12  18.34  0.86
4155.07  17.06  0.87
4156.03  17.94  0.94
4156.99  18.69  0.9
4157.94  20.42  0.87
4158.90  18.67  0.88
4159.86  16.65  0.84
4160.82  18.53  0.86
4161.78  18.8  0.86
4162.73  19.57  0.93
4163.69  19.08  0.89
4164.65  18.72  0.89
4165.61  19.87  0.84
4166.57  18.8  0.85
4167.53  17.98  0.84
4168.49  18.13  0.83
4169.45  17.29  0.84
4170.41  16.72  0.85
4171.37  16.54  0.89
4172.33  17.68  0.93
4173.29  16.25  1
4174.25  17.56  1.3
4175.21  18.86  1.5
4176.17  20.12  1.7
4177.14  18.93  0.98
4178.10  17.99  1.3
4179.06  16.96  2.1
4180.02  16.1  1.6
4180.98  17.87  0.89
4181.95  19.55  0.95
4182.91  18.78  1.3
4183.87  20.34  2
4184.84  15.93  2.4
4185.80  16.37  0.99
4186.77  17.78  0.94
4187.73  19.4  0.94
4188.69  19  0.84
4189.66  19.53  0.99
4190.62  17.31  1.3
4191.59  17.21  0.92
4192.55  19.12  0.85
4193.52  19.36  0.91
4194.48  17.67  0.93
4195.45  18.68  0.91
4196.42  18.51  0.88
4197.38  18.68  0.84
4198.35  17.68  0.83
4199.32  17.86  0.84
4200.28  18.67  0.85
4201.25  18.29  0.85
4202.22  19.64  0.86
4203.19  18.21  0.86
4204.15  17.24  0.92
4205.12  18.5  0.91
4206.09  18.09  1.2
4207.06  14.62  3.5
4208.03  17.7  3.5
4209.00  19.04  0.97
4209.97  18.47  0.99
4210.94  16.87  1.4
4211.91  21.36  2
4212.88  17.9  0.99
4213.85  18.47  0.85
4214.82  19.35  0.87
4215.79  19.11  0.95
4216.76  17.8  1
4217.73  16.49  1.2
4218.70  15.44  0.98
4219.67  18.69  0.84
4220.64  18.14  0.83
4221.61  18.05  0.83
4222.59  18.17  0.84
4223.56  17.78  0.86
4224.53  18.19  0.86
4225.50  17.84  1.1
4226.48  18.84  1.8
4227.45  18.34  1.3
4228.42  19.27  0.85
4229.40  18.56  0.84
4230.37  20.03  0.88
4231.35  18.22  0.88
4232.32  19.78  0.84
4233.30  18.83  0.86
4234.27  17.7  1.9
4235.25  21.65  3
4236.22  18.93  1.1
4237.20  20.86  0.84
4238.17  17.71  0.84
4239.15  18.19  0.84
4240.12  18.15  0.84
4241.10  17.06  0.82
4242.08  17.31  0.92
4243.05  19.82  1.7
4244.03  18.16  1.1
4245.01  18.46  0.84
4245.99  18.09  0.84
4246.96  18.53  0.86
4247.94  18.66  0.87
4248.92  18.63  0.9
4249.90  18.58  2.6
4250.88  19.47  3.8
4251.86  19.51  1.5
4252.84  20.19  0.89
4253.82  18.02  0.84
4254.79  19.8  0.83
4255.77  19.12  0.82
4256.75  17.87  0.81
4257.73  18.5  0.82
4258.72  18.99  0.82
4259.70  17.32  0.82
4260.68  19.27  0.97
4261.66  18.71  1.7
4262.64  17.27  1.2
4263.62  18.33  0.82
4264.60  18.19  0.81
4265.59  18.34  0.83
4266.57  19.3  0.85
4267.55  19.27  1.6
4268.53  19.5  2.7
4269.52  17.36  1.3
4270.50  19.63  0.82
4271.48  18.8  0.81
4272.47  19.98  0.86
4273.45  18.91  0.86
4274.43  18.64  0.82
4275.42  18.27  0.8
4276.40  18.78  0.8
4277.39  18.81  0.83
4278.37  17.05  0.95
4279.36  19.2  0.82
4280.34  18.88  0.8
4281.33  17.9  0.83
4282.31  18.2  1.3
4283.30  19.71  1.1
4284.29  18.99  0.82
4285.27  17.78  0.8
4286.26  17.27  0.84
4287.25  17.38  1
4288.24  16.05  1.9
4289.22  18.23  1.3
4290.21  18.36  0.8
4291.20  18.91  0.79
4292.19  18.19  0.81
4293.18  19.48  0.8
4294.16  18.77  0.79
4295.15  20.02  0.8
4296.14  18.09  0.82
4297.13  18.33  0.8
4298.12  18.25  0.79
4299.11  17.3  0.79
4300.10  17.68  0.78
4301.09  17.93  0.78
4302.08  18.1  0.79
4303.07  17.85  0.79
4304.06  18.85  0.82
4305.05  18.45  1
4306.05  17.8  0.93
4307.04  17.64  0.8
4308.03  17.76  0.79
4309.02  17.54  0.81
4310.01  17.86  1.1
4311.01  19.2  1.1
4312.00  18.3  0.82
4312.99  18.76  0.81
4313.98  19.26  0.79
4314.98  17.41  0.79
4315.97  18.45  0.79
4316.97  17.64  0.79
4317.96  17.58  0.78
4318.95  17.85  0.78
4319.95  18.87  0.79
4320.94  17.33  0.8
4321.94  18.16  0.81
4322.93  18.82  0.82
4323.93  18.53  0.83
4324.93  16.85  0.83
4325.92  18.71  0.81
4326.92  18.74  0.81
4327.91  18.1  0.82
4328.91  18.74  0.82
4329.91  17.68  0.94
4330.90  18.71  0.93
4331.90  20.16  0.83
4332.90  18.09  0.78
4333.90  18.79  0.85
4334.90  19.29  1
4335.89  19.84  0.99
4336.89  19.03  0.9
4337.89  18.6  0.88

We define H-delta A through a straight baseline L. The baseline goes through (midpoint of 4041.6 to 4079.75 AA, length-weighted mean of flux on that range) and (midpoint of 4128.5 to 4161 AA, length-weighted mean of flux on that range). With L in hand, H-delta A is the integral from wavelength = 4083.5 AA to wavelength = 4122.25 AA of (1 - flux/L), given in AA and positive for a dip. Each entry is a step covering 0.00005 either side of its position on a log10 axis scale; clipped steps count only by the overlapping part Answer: -1.4 AA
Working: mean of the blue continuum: 19.1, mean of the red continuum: 18.7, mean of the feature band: 19.6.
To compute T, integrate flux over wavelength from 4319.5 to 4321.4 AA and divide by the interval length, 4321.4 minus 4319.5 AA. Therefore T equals 18.1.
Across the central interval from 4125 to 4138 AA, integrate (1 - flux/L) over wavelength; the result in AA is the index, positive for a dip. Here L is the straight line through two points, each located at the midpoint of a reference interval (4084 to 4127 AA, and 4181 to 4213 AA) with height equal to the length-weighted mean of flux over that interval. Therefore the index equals 0.2 AA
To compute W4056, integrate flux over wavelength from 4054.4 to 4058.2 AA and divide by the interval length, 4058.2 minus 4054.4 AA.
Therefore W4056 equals 18.9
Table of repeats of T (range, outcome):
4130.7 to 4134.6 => 18.4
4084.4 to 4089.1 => 19.3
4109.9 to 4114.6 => 19.2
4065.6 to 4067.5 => 19.4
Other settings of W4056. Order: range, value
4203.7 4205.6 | 17.9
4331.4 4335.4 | 19.1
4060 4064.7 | 19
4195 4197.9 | 18.6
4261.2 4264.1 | 18.1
